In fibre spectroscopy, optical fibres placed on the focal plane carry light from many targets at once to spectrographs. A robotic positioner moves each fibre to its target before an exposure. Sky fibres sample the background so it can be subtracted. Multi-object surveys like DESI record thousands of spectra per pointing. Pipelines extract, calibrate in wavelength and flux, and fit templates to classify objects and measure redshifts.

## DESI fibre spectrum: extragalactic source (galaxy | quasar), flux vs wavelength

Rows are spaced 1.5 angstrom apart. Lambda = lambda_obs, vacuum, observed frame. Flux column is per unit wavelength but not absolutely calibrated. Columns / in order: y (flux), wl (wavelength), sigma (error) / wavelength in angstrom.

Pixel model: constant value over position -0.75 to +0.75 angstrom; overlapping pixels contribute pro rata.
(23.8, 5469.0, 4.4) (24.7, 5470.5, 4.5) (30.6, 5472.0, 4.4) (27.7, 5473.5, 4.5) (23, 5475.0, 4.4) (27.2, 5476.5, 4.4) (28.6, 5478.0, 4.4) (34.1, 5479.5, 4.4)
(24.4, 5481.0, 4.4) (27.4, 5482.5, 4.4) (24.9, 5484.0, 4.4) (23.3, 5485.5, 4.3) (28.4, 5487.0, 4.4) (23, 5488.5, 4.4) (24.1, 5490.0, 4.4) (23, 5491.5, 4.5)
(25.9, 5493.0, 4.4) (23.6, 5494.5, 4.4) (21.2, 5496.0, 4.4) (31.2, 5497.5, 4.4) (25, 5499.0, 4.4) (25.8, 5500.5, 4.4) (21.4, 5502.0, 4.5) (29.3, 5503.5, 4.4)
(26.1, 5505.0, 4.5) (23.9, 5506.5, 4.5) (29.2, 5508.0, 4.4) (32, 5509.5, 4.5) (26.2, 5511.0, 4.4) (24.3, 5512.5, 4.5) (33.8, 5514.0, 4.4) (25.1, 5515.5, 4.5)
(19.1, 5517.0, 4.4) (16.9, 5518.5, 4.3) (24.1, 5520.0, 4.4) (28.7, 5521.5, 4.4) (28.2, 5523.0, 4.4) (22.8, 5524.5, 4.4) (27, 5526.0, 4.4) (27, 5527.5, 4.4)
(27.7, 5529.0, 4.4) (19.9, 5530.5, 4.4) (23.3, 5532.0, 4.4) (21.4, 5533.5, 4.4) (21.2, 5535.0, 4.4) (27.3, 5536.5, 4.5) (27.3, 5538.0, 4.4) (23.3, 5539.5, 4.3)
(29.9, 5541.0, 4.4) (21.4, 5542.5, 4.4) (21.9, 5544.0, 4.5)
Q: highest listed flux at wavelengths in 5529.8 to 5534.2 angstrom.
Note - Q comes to 23.3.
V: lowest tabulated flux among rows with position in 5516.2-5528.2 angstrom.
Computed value 16.9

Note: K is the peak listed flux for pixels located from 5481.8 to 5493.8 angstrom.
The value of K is 28.4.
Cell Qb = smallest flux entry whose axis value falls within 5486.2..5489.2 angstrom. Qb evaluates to 23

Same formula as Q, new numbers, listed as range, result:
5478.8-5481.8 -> 34.1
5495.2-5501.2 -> 31.2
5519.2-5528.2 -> 28.7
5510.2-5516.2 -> 33.8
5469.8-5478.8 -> 30.6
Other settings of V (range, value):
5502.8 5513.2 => 23.9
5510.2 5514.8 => 24.3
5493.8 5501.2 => 21.2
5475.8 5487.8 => 23.3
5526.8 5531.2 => 19.9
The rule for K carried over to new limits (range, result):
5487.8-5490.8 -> 24.1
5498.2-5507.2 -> 29.3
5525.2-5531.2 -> 27.7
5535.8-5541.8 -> 29.9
